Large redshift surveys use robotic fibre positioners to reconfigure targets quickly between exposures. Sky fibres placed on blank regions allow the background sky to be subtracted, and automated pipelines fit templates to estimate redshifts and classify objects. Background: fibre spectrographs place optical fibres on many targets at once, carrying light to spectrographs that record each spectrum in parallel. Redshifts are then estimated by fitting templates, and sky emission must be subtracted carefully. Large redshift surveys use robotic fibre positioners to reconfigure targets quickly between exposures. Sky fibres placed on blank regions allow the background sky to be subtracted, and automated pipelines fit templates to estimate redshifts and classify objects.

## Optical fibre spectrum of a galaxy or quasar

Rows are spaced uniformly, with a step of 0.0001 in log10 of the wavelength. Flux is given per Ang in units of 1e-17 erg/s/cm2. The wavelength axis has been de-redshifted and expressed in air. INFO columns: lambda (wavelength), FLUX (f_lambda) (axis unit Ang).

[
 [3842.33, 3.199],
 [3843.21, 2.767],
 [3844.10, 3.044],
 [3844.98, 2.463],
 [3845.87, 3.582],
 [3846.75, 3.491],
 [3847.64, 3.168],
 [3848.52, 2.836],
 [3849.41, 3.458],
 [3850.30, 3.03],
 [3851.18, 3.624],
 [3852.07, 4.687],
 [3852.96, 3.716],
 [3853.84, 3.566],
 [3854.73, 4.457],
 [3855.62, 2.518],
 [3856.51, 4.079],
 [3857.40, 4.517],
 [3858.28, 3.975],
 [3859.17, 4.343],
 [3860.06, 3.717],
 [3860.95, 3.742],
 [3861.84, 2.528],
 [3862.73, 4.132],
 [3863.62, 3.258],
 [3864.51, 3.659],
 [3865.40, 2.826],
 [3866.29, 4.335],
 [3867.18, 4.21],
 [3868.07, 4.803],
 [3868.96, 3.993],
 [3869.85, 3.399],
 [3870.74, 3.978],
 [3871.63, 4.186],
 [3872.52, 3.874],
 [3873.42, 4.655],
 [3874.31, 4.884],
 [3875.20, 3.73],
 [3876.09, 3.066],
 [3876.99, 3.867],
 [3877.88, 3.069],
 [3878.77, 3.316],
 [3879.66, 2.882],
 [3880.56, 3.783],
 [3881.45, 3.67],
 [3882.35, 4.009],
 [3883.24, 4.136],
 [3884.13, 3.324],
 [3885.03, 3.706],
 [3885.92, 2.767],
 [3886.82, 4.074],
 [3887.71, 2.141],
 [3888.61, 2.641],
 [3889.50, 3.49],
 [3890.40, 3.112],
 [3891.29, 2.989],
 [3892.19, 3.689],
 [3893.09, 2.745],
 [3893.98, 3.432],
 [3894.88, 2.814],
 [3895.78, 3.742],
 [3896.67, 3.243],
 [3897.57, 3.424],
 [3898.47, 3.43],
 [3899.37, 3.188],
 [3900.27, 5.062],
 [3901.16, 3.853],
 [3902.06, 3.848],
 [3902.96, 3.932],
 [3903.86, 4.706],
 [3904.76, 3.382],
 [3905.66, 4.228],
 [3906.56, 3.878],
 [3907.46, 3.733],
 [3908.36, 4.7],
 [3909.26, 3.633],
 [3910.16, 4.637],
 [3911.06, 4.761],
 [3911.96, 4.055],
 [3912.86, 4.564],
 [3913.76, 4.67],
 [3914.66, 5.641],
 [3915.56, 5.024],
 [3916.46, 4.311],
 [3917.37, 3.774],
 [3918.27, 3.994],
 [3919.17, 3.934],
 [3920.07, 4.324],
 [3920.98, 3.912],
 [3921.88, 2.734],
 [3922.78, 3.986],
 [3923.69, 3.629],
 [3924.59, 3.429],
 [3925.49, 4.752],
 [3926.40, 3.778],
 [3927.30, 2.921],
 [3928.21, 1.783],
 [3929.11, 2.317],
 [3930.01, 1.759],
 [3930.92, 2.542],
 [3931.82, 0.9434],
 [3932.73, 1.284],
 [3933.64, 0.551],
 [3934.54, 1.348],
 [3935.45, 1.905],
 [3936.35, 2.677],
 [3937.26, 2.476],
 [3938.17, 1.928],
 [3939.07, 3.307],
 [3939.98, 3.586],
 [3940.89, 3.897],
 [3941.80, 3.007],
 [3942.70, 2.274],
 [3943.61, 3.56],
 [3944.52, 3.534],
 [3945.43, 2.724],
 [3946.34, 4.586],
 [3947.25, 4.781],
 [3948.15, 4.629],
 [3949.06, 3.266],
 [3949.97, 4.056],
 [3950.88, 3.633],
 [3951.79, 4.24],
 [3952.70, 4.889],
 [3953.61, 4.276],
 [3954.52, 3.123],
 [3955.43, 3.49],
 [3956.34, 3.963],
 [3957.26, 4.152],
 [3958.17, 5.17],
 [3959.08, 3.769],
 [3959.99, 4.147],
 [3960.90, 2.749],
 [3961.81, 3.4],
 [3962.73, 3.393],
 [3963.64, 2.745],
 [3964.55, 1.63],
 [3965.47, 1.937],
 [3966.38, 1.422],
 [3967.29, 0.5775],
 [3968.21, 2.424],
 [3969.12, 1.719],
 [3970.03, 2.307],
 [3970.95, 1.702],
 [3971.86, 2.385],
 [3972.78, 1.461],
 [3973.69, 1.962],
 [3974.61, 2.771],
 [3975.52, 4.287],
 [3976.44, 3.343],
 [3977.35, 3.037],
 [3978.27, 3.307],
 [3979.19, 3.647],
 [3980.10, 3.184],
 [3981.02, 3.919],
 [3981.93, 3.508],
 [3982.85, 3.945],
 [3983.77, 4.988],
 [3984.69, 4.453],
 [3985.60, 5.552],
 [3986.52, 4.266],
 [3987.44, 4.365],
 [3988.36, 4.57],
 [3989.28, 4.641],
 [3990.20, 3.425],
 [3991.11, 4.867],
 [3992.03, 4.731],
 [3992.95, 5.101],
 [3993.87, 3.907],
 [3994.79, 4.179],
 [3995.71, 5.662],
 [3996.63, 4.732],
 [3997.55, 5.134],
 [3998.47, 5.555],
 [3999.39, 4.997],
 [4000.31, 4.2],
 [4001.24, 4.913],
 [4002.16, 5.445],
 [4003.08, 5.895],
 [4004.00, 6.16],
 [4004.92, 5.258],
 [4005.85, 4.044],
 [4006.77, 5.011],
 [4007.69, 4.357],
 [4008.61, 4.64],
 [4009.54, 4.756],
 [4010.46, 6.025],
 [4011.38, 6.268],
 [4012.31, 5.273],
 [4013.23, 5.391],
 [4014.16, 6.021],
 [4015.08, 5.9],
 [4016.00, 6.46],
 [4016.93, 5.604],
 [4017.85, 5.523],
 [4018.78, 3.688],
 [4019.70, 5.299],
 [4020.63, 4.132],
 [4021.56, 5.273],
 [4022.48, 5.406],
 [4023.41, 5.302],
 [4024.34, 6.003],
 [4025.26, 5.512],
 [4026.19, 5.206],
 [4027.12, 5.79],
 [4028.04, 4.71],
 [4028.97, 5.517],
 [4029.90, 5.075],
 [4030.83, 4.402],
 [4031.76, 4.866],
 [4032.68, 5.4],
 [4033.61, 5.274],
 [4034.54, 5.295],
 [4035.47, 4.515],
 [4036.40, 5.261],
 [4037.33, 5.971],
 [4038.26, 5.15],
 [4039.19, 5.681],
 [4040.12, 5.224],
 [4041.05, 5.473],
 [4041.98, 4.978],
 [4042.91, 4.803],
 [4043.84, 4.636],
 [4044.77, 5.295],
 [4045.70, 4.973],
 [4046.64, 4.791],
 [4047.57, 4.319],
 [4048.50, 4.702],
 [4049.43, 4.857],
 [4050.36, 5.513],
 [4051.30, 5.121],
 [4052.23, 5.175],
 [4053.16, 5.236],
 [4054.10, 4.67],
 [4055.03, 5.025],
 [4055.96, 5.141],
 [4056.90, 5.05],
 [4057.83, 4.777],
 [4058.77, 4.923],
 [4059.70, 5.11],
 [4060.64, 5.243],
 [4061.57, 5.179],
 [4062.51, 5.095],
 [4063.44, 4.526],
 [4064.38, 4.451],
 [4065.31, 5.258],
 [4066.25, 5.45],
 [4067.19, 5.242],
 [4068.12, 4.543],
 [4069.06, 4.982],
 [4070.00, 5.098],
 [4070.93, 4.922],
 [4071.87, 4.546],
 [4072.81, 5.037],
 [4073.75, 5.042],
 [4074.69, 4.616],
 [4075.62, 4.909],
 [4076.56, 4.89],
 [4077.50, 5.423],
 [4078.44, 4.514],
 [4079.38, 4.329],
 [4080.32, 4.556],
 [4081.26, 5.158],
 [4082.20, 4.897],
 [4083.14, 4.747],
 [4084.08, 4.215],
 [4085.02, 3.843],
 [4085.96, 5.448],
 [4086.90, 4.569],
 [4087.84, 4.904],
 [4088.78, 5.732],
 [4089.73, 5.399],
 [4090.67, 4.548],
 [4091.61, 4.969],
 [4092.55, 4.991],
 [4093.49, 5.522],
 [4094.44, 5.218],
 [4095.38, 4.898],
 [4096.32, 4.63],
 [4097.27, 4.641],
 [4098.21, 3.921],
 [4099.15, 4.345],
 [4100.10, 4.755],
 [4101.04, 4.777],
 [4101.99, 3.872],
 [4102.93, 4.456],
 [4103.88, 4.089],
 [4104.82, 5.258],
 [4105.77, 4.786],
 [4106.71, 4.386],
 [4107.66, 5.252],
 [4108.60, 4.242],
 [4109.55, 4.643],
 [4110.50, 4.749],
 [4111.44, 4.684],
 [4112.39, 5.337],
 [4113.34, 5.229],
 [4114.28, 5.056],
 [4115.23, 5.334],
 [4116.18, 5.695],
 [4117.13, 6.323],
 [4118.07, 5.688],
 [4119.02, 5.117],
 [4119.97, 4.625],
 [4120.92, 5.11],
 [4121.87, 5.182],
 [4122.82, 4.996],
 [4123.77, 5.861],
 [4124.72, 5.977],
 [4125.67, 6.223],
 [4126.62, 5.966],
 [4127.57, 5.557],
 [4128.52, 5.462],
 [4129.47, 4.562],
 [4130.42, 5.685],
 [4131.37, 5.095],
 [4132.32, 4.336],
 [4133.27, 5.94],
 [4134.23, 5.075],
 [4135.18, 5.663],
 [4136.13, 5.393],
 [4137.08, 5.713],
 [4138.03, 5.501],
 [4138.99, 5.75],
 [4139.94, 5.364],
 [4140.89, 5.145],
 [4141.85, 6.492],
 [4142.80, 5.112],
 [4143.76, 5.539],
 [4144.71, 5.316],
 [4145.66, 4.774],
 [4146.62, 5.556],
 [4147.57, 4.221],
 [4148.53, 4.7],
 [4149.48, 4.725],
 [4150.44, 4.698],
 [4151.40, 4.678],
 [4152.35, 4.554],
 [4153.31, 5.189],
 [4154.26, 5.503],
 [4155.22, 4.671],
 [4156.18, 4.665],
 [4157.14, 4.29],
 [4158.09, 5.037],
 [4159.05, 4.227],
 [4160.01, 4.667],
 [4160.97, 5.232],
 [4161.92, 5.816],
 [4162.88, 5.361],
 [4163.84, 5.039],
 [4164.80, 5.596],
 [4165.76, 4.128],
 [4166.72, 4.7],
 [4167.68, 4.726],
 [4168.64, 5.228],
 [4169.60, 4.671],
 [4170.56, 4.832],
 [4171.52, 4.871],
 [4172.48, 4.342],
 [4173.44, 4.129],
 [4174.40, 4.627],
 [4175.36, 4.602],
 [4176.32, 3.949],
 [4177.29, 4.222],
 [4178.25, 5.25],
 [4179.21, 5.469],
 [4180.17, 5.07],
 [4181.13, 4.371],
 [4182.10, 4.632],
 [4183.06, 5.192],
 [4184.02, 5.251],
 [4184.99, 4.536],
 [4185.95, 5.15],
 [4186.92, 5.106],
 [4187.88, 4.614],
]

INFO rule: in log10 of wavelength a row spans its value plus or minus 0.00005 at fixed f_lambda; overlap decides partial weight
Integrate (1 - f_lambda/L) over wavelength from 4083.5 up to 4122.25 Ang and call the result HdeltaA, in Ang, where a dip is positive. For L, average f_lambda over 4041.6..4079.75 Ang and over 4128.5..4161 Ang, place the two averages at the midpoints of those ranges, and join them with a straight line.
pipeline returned 1.0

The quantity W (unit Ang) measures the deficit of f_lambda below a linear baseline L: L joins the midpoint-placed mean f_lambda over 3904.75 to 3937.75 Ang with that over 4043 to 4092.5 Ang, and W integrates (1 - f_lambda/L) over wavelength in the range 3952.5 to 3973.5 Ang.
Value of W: 5.2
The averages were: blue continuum 3.4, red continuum 4.91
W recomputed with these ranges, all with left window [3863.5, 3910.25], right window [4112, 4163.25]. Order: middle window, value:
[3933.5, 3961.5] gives 4.3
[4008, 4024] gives -3.1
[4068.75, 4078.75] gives -0.1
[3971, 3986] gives 2.9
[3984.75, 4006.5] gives -2.4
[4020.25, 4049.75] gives -3.4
